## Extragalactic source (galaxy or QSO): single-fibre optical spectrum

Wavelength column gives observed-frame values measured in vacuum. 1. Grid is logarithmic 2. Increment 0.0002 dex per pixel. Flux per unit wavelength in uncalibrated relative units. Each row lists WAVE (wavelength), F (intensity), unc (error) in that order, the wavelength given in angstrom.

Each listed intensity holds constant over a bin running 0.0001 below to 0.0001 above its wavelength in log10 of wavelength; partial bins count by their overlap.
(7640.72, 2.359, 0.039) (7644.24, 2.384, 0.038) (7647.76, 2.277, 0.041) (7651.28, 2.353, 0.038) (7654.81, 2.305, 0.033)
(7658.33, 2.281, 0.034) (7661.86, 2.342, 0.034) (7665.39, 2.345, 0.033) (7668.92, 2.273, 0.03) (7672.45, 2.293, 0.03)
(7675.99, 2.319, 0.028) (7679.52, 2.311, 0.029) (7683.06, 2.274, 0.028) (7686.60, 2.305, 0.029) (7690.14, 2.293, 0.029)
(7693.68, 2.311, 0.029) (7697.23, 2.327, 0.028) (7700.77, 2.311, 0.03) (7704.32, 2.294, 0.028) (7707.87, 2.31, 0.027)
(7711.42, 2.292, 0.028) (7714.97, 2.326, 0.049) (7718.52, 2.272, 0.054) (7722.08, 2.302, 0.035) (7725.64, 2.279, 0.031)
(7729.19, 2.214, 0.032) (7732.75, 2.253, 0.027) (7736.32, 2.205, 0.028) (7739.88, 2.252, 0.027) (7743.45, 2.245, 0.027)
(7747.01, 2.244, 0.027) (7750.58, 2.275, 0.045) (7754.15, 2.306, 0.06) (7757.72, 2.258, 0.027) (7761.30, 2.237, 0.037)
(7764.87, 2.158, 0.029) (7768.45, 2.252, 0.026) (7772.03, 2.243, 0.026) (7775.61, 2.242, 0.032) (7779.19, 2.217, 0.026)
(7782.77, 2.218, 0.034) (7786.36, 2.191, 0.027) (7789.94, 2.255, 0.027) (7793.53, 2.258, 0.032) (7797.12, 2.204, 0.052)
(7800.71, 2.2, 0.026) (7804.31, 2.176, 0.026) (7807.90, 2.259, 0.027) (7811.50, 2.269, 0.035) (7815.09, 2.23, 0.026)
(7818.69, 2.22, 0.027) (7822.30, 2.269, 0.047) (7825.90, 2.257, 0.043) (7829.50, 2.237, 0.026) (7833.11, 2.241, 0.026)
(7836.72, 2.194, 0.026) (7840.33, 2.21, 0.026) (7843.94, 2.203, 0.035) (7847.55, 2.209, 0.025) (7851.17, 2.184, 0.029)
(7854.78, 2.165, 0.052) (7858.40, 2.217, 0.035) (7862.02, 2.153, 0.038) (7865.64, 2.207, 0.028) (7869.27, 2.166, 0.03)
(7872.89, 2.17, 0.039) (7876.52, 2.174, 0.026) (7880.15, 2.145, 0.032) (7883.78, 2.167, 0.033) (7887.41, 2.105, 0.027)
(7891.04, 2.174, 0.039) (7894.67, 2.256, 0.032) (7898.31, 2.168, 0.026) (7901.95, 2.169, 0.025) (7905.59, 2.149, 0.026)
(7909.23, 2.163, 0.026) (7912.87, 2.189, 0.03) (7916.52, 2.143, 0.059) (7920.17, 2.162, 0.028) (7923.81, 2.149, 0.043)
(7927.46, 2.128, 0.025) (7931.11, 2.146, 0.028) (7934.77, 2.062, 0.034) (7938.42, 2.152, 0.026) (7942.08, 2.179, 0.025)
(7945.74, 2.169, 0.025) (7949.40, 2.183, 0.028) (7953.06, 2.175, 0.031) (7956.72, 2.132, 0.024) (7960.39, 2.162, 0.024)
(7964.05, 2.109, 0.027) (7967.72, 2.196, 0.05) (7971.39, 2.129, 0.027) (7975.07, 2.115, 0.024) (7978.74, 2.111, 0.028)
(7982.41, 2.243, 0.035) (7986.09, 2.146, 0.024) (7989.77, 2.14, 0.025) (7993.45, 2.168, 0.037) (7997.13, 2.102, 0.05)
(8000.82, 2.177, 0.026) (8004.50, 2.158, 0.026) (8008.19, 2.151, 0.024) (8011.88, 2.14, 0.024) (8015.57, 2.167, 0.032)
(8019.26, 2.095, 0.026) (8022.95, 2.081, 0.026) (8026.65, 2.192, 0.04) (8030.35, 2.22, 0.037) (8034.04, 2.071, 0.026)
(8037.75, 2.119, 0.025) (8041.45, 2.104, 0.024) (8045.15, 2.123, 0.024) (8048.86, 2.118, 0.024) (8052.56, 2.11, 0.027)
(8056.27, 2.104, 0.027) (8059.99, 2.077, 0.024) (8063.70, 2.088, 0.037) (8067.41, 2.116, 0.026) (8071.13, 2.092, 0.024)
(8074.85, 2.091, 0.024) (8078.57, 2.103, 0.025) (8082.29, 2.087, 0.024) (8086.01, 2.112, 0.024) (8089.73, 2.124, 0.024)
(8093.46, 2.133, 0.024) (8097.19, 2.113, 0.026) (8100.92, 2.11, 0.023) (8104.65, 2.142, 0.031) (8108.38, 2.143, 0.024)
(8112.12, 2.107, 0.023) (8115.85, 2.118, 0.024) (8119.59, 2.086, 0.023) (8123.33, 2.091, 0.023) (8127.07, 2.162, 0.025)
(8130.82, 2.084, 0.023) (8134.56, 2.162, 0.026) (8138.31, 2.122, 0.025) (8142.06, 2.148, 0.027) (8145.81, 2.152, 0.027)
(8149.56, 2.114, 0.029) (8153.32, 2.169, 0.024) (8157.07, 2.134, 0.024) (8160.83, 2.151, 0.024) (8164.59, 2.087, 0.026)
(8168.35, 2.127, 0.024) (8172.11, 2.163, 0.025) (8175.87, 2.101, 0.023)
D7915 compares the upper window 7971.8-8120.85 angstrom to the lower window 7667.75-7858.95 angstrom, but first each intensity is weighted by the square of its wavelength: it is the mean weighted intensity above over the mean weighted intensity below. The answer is 1.0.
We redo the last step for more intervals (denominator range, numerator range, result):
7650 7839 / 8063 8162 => 1.03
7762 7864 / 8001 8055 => 1.01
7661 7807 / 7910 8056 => 1.01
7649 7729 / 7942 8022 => 1.01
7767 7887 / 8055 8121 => 1.02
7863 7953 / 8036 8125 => 1.02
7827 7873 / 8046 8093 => 1.01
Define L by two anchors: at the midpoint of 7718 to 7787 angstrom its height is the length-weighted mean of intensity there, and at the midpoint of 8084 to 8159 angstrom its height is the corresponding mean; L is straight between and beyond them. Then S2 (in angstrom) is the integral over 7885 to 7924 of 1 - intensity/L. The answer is 0.5 angstrom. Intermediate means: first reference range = 2.24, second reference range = 2.13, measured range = 2.17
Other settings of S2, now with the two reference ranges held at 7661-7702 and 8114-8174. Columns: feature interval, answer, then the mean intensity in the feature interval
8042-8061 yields 0.5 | 2.11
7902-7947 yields 1.3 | 2.15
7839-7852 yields 0.2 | 2.2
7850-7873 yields 0.6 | 2.18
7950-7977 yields 0.6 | 2.15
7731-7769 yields 0.6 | 2.24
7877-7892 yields 0.5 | 2.15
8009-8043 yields 0.7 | 2.13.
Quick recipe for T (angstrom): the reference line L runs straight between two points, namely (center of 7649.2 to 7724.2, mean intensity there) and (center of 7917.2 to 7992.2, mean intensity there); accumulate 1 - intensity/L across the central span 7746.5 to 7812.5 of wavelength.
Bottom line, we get 0.5 angstrom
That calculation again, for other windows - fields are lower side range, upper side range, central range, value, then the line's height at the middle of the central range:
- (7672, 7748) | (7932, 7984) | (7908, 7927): 0.1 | 2.17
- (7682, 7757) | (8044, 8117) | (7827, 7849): 0.1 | 2.22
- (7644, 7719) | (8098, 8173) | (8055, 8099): 1.0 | 2.15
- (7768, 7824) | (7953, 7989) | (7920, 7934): 0.2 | 2.17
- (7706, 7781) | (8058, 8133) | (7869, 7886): 0.3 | 2.2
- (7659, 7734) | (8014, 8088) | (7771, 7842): 0.3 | 2.24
